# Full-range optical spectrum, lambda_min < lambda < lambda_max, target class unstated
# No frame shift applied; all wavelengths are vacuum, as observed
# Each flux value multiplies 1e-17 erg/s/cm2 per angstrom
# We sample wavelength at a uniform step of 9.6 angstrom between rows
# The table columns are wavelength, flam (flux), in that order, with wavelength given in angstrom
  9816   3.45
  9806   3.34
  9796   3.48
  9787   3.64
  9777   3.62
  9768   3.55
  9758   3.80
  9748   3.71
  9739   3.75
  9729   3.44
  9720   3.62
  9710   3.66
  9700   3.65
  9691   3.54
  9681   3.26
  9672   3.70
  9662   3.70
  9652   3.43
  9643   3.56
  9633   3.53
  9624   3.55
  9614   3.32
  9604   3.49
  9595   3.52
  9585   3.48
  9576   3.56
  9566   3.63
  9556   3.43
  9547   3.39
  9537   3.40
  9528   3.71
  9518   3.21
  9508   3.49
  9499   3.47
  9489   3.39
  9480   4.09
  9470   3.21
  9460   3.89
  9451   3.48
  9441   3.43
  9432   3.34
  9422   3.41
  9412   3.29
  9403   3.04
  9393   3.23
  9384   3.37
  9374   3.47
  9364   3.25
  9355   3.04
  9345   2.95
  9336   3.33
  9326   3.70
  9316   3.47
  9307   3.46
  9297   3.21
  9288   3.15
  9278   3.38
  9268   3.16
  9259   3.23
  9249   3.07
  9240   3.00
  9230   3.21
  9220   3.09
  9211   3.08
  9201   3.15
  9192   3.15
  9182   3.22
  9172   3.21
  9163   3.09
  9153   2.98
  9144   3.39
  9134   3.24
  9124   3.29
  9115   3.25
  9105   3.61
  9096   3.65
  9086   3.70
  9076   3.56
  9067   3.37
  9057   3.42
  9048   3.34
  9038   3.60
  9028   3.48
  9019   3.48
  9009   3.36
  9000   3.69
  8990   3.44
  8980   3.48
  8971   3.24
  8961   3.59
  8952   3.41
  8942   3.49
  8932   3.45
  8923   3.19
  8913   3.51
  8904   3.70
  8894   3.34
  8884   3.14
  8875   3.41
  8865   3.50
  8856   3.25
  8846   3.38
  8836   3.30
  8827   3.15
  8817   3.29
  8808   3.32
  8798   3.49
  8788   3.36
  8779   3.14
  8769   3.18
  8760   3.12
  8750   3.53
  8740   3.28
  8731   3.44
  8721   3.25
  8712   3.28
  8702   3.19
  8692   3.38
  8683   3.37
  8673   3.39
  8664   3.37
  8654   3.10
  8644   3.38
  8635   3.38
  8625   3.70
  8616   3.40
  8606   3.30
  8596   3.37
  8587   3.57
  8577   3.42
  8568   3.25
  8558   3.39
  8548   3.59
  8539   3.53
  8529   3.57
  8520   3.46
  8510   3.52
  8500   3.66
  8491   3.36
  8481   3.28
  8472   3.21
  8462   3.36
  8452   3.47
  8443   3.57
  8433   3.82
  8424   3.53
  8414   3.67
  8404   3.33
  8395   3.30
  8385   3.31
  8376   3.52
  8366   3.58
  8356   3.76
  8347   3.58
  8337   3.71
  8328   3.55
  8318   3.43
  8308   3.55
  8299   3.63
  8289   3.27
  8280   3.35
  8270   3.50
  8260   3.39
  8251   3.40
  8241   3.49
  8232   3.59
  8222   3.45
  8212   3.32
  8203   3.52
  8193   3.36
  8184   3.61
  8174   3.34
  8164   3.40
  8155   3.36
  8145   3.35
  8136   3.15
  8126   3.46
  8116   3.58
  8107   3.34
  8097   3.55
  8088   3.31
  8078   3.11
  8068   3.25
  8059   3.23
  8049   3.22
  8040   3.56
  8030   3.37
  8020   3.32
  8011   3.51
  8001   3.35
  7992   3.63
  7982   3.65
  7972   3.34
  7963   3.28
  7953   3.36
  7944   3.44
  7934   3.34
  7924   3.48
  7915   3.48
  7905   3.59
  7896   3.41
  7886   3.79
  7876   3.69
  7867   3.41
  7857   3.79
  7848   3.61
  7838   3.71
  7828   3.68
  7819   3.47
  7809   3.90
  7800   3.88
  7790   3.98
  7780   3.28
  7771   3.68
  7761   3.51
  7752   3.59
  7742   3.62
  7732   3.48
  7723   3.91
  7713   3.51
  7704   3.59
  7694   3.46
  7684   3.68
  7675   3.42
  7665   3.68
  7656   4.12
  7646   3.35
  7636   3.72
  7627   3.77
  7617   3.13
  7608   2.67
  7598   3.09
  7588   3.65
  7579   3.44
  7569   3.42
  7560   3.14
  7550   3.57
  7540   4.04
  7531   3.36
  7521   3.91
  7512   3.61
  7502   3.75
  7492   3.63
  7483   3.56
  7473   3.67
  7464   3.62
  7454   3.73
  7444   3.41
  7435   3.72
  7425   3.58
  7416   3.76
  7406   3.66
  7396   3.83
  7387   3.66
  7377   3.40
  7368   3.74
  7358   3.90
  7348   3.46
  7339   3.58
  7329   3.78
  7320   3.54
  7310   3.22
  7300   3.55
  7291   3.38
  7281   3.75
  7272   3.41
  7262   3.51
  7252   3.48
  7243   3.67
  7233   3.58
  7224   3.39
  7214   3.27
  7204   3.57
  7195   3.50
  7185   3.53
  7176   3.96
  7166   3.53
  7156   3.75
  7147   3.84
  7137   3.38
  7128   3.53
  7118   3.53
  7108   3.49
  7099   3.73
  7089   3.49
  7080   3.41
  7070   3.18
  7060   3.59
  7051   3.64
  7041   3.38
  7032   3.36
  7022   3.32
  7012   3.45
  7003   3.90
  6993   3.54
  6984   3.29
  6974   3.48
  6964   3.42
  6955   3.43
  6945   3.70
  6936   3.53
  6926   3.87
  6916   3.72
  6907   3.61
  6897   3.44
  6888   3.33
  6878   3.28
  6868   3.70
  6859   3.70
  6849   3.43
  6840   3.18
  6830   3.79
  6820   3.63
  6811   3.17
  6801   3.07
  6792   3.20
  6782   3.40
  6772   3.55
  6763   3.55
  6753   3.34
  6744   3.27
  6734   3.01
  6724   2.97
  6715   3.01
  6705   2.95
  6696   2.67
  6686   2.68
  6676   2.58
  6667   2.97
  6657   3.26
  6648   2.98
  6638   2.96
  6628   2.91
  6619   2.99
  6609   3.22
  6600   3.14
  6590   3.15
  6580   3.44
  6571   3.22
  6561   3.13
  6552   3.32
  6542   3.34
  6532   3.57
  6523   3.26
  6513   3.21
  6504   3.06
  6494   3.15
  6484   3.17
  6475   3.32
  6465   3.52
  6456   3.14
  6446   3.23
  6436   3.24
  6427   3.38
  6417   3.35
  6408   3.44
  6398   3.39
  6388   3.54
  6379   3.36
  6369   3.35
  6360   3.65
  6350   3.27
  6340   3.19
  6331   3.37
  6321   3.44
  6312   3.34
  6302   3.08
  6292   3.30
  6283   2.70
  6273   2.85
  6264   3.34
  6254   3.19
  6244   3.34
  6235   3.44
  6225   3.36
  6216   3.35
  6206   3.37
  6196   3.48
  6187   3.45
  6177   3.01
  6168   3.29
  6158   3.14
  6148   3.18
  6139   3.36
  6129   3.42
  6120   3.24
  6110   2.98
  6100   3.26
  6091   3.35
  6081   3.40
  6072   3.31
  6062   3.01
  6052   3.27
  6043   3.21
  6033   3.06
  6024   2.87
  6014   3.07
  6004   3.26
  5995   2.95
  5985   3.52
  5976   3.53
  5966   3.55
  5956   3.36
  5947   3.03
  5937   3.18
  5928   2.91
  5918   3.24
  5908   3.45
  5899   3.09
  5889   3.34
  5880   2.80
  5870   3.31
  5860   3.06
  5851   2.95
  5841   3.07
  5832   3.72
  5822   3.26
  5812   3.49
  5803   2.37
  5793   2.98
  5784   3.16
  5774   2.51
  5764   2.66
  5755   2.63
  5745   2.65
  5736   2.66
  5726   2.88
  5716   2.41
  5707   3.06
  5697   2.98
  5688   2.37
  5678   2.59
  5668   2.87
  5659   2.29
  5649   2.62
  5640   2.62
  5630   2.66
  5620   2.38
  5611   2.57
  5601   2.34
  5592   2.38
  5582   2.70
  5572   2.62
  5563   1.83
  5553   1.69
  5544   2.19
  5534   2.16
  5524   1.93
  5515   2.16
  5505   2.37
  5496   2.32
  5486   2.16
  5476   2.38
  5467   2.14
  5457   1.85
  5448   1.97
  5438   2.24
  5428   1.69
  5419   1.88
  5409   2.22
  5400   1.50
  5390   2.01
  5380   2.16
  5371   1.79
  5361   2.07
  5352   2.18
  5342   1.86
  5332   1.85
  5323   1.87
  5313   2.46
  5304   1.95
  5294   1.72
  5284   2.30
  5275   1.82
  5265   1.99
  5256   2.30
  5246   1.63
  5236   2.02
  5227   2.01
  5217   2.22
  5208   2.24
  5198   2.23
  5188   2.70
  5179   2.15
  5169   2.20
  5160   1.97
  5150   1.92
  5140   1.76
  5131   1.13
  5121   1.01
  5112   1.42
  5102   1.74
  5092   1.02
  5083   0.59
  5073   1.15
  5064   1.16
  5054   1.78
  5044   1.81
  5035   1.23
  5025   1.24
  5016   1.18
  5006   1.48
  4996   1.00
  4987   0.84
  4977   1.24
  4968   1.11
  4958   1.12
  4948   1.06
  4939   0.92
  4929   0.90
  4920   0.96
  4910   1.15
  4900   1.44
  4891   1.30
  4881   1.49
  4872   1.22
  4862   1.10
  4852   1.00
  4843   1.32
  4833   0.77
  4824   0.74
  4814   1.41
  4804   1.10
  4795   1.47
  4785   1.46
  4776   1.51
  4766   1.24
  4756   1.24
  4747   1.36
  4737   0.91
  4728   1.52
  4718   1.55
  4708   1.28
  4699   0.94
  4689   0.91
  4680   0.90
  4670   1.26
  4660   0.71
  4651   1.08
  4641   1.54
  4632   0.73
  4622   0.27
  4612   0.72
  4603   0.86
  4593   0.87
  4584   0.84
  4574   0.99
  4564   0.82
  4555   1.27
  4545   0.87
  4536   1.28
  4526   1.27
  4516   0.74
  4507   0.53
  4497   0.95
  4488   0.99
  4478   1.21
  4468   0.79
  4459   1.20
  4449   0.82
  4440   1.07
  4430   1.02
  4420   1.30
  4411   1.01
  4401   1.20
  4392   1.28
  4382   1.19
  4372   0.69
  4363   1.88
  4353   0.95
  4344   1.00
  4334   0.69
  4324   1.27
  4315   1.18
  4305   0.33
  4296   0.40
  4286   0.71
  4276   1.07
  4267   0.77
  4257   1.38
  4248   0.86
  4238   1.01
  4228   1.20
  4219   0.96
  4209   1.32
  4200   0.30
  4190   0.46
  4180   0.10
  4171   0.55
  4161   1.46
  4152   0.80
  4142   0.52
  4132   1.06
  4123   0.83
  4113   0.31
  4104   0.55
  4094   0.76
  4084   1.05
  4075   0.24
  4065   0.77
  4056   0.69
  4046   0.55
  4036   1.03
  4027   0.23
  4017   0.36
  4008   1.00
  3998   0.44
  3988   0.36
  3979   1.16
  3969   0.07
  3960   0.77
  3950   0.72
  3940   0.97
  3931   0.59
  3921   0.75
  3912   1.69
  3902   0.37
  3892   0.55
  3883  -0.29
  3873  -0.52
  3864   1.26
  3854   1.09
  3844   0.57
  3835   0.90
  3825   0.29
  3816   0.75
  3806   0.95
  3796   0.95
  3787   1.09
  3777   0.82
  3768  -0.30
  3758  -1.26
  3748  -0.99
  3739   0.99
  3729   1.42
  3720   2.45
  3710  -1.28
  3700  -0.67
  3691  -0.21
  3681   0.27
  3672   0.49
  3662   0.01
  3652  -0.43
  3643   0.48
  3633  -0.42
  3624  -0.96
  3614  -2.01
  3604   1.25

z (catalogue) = 0.29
